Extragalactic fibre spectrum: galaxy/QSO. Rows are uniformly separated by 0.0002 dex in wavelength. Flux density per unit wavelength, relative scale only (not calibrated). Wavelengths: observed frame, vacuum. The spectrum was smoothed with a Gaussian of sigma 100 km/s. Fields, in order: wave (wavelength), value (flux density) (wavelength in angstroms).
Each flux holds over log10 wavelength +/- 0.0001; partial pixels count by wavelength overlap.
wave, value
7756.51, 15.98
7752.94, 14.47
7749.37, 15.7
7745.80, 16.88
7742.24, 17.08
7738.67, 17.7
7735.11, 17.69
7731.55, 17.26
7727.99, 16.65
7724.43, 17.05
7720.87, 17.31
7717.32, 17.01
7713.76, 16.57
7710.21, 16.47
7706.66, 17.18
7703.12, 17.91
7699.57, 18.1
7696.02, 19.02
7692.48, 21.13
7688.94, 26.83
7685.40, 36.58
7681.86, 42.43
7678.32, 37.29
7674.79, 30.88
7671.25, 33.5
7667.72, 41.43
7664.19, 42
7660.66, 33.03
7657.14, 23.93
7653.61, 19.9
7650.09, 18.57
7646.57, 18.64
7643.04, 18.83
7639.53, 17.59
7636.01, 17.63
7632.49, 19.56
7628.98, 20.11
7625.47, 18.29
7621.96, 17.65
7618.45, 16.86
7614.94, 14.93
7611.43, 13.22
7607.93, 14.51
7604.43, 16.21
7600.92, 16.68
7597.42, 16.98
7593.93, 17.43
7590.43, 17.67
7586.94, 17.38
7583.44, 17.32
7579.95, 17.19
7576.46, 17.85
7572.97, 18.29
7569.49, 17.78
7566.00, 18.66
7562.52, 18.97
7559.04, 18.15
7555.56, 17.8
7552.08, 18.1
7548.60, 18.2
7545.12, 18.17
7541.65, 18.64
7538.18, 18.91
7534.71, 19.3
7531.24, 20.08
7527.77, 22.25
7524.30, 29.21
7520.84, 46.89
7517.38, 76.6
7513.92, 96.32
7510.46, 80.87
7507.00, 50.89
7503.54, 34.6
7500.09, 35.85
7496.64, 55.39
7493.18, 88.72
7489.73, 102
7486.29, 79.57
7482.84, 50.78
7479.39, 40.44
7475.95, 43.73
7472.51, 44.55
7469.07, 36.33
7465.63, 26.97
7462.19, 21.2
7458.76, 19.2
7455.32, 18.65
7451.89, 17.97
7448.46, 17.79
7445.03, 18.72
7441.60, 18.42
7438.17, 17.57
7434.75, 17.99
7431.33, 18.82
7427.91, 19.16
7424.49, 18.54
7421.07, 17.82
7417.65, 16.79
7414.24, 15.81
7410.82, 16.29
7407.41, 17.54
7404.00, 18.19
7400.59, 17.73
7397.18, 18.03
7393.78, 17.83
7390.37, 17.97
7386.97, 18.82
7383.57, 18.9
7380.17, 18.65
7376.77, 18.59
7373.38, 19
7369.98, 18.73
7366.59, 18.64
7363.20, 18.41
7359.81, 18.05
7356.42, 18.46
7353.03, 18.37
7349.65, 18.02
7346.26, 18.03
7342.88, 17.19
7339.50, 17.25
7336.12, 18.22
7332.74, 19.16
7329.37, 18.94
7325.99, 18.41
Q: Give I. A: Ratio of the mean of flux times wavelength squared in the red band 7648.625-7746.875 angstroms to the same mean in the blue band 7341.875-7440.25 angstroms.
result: 1.43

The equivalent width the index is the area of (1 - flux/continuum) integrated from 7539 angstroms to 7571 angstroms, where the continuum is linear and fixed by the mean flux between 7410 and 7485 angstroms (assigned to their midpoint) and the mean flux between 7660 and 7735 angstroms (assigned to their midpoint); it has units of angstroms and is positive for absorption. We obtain 8.5 angstroms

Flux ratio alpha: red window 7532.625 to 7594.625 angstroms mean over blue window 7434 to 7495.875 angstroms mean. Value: 0.47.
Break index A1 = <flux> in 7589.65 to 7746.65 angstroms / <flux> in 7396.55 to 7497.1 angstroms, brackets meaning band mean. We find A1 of 0.7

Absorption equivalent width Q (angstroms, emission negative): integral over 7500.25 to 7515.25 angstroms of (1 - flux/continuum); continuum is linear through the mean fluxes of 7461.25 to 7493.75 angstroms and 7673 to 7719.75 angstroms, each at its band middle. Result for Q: -3.98 angstroms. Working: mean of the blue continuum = 53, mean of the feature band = 61.7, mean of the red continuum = 24.3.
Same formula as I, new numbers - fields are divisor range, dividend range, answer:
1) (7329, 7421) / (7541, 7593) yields 1.05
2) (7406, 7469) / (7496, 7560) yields 1.95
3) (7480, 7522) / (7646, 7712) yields 0.43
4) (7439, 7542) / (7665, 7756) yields 0.57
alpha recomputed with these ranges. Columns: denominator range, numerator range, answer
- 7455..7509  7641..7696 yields 0.61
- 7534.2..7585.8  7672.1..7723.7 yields 1.32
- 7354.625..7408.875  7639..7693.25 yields 1.60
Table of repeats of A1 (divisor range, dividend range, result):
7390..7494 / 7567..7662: 0.63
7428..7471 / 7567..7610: 0.82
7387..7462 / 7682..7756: 1.06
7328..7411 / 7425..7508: 2.03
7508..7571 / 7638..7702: 0.86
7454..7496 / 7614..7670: 0.47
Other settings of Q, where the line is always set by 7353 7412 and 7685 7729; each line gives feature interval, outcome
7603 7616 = 3.0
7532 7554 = 0.2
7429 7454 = 0.3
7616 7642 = 1.3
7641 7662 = -3.0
